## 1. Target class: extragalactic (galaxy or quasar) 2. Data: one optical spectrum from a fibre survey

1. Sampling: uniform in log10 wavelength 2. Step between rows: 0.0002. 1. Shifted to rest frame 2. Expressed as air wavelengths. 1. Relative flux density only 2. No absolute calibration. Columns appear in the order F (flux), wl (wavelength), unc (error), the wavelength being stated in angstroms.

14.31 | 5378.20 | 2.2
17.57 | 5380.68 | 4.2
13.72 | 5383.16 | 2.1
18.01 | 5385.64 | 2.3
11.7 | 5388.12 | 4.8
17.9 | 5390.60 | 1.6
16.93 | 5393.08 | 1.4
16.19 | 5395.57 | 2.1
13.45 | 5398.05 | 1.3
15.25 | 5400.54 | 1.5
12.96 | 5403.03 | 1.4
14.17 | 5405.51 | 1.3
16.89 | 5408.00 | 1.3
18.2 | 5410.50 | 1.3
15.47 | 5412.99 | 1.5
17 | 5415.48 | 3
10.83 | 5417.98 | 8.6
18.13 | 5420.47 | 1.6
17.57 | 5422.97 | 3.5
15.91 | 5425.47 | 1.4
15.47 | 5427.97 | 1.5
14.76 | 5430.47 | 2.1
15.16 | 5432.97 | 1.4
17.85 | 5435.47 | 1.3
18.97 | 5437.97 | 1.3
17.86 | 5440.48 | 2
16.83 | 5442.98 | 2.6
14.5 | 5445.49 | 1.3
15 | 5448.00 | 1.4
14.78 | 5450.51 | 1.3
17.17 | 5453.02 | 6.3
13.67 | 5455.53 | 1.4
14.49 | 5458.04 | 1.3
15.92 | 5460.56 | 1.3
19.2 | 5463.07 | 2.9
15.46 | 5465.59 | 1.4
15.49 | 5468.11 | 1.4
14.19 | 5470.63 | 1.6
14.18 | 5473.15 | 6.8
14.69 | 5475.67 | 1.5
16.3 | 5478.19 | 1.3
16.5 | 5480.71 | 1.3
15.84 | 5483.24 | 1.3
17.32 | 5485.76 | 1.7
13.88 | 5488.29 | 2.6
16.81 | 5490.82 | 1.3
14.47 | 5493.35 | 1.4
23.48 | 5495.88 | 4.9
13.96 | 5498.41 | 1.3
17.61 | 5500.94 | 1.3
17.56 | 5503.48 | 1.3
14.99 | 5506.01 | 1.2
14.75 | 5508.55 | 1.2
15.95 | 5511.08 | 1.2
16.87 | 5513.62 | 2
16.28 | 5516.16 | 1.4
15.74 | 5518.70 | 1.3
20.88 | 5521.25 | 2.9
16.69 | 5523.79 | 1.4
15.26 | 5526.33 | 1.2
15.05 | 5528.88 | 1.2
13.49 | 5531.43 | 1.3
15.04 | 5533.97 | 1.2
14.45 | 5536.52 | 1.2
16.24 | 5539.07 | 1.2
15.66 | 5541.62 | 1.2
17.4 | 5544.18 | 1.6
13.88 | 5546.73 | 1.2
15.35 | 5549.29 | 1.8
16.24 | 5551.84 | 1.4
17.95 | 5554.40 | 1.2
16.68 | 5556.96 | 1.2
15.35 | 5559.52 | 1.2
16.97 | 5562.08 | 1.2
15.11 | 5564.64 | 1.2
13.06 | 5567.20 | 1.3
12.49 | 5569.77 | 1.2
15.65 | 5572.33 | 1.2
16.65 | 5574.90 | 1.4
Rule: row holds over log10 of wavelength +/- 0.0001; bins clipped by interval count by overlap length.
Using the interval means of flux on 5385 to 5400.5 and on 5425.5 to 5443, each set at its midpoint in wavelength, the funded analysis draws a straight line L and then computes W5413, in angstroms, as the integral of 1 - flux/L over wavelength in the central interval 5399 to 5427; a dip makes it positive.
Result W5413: 0.8 angstroms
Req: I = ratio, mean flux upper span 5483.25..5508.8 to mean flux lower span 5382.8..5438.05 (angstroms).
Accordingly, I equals 1.05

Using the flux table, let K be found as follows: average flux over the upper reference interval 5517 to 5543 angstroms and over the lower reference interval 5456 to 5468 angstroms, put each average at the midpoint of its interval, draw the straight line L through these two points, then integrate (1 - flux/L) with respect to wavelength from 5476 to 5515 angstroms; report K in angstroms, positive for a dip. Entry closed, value -1.1 angstroms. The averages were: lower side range 16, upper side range 15.9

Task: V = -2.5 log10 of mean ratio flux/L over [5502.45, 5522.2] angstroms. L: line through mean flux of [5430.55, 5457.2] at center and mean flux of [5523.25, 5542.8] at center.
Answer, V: -0.08 mag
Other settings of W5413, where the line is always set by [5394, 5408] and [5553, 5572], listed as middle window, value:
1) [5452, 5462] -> -0.3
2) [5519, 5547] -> -1.1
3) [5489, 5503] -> -1.9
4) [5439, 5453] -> -1.0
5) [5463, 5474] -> -0.3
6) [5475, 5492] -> -1.0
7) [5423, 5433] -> -0.6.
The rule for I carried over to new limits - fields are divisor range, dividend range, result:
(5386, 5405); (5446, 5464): 1.04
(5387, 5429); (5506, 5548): 1.02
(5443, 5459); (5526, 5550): 1.01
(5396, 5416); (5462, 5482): 1.02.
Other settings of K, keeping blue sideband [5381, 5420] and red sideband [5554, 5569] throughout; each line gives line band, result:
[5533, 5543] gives 0.13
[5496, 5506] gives -0.97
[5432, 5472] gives -1.54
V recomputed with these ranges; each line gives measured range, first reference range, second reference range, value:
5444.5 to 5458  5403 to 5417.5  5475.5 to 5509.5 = 0.075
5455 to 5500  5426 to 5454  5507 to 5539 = 0.008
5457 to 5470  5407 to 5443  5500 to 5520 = 0.020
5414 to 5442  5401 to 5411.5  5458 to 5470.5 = -0.042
